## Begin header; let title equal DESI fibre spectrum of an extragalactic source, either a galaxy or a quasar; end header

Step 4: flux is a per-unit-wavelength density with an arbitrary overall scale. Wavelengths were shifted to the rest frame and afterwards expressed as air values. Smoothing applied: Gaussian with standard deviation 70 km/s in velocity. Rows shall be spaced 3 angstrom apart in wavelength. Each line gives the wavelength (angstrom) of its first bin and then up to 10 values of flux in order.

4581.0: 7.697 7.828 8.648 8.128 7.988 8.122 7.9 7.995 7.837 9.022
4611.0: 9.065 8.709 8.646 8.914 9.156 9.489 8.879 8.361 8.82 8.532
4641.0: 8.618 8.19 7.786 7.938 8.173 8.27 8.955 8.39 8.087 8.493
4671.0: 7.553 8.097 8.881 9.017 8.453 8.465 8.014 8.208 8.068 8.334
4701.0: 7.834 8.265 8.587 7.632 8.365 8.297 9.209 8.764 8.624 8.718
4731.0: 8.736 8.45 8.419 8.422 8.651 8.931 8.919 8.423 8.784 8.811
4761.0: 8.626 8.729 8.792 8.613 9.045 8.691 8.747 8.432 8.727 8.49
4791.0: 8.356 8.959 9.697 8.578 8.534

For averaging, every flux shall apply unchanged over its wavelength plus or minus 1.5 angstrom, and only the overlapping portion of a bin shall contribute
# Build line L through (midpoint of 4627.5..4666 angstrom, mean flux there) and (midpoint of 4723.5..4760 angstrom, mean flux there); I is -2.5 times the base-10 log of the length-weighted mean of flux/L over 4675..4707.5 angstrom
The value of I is 0.02 mag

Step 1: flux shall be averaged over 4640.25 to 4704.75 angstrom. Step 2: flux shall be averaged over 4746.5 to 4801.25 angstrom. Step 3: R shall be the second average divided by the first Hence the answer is 1.1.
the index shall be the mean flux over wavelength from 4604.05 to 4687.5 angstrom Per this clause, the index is 8.53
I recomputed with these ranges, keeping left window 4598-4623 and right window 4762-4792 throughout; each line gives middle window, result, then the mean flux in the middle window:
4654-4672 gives 0.04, 8.31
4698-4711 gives 0.06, 8.13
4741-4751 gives -0.02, 8.79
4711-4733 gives 0.00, 8.64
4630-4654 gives 0.03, 8.32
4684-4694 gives 0.05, 8.23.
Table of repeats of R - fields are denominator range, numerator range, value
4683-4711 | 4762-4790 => 1.06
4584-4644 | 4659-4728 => 0.98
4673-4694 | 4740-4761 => 1.03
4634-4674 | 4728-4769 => 1.05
